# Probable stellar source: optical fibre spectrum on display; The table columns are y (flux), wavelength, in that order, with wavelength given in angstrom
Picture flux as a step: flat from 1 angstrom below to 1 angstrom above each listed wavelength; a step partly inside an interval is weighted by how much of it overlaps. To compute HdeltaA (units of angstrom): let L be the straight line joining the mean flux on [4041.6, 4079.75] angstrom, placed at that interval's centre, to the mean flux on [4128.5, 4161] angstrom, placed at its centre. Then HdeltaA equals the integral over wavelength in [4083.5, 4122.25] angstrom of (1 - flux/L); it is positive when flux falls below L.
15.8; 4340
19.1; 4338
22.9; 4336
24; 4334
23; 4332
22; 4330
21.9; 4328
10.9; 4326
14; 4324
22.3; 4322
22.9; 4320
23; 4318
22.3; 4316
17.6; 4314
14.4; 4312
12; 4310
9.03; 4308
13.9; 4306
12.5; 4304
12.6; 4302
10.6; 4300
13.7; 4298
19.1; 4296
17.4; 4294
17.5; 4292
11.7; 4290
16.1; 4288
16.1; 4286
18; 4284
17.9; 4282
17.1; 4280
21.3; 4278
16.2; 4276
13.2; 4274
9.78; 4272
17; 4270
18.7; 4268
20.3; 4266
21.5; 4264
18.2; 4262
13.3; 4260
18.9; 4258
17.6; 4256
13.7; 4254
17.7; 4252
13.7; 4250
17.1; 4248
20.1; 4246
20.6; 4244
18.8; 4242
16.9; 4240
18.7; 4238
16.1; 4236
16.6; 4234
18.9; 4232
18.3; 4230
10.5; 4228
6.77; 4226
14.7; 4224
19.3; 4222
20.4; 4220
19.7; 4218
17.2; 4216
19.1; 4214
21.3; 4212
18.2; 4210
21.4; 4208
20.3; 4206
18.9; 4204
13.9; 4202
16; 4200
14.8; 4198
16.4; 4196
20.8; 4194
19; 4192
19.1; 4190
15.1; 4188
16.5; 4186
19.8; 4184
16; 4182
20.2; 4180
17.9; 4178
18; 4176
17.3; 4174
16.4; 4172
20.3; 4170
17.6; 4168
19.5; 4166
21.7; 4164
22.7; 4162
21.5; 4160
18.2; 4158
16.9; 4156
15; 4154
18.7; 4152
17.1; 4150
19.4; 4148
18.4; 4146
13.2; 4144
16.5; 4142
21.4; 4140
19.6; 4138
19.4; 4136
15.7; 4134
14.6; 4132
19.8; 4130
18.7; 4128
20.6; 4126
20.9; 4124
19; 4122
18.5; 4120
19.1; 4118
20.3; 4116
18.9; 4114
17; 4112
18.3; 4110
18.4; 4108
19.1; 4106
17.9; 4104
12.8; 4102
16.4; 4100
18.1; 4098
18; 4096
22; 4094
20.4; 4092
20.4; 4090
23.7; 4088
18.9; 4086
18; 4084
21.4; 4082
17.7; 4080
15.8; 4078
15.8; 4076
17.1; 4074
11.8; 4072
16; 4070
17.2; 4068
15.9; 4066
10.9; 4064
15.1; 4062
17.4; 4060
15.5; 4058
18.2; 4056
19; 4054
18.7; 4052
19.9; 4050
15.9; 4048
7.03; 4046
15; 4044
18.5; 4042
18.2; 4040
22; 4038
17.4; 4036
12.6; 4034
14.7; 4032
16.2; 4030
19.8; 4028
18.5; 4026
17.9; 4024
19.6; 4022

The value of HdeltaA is -4.5 angstrom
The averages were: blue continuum 15.8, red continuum 17.9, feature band 18.8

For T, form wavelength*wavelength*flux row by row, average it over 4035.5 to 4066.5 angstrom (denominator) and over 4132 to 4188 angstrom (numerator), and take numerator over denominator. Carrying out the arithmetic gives 1.16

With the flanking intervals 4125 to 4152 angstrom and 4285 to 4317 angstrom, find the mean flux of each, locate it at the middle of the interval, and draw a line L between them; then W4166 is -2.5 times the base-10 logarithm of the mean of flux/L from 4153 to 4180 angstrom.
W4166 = -0.08 mag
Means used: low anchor 18.1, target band 18.7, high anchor 14.8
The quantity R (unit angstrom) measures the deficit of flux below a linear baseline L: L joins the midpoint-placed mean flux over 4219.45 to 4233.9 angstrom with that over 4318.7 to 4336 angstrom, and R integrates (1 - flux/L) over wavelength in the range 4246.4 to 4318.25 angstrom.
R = 7.8 angstrom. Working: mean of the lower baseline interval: 15.5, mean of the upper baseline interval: 20.3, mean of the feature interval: 16.1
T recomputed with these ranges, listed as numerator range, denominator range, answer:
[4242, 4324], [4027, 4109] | 1.07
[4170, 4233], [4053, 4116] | 1.06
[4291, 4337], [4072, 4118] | 1.05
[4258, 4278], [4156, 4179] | 0.92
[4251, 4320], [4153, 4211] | 0.94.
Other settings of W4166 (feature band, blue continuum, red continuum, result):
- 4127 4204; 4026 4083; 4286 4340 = -0.077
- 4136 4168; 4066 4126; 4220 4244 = -0.072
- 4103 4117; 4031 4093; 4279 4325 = -0.107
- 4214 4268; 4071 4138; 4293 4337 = 0.031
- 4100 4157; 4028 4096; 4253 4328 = -0.068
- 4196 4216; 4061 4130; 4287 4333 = -0.052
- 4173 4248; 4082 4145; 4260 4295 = -0.006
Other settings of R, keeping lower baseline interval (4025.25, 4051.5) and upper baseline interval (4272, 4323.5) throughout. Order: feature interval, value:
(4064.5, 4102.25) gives -2.8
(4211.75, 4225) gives -1.9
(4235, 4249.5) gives -1.7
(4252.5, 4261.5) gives 0.1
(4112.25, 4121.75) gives -1.5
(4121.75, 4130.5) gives -1.8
